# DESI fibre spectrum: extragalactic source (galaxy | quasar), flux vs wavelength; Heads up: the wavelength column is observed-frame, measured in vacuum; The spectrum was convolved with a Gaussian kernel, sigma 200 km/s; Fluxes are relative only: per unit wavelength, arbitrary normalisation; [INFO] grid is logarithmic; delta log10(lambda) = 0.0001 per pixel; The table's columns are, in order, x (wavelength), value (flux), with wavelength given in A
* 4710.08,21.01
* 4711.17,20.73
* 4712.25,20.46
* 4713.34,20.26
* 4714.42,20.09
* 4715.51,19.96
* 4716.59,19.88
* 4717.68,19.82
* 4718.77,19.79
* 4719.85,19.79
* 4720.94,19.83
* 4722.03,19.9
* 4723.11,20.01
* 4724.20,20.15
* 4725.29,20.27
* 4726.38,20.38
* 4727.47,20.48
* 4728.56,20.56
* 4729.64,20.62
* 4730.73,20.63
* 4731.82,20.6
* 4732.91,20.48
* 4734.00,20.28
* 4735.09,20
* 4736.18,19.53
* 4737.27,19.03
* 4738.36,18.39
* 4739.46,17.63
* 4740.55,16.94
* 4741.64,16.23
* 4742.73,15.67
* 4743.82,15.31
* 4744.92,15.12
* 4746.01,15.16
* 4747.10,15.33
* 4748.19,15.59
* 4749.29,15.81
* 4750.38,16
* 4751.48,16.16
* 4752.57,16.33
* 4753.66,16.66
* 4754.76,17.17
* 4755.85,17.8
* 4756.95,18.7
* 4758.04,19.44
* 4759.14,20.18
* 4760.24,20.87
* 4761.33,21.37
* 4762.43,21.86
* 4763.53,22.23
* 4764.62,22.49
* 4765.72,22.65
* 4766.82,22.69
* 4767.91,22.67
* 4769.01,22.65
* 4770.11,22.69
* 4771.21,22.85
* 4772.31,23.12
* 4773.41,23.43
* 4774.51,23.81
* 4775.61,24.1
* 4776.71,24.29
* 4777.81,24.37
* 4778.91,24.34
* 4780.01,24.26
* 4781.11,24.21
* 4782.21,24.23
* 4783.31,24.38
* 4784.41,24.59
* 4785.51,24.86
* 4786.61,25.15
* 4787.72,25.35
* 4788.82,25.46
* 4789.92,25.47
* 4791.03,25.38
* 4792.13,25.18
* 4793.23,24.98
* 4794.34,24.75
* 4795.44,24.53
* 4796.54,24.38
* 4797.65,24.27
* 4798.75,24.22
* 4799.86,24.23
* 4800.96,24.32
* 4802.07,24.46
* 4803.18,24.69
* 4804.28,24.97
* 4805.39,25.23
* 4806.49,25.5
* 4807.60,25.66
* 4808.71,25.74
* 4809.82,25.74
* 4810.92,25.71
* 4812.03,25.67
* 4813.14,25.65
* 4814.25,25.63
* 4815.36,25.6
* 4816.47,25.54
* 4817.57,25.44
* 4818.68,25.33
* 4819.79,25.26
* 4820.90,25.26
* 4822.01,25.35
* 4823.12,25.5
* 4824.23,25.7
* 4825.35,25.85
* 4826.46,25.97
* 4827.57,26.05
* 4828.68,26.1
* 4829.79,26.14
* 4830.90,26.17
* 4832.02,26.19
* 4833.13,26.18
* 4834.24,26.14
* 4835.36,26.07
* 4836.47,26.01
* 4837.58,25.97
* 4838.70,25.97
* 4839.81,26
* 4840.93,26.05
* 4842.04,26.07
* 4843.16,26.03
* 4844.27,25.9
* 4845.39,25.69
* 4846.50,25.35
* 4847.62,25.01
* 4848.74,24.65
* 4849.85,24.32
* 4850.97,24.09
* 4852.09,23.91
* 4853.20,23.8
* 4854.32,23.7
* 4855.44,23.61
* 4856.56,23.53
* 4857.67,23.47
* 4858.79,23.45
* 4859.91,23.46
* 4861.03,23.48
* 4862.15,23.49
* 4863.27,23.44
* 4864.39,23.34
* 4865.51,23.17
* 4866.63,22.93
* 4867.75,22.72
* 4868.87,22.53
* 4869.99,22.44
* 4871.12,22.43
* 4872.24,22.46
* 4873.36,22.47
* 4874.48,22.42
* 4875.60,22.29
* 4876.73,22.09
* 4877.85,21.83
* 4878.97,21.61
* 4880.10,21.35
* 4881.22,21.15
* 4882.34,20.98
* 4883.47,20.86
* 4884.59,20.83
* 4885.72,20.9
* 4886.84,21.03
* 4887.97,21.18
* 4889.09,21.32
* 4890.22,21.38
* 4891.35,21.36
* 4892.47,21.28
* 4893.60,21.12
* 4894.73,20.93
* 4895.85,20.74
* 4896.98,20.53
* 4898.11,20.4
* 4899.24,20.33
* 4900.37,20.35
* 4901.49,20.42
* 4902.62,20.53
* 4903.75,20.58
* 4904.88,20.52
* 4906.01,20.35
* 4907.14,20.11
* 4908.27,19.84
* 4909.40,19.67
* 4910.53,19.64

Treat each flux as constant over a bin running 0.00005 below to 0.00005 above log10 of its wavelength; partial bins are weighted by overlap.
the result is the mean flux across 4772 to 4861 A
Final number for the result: 25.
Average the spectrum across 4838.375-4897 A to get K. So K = 23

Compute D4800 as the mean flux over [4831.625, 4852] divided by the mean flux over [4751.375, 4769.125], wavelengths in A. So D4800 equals 1.27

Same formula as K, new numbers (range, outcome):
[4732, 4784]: 20.1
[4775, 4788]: 24.5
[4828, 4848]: 26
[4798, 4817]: 25.2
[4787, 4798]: 25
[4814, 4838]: 25.8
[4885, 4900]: 20.9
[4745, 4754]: 15.8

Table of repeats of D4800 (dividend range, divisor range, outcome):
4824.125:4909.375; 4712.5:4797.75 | 1.10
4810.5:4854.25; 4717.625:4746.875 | 1.35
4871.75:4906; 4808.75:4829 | 0.83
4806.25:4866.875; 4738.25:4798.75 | 1.18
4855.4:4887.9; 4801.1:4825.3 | 0.88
